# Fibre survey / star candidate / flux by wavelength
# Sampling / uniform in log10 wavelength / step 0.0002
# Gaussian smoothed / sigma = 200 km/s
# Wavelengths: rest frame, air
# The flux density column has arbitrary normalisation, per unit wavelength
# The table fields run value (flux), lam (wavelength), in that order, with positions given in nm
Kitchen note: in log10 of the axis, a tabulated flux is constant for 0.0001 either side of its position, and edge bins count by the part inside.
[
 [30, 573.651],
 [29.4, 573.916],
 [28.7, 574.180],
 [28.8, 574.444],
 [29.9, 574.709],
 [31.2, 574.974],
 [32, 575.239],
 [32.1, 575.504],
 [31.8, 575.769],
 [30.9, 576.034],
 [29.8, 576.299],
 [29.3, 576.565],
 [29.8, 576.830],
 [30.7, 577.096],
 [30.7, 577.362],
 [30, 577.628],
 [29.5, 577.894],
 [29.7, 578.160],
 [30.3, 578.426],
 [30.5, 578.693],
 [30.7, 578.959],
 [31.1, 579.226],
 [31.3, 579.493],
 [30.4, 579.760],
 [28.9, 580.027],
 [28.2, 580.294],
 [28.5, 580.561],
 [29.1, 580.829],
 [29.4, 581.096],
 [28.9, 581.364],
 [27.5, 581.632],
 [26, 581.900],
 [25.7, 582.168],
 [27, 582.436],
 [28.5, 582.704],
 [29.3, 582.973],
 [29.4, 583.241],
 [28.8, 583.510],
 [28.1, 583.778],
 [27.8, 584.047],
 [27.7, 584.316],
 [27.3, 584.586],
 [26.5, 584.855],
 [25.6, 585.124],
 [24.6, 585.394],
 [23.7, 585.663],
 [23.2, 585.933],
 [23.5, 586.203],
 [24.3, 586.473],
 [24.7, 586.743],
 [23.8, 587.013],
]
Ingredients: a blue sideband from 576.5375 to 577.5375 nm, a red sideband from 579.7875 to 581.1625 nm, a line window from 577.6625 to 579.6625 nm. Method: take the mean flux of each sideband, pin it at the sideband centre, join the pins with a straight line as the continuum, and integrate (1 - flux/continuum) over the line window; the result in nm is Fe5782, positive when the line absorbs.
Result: -0.06 nm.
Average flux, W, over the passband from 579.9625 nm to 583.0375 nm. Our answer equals 28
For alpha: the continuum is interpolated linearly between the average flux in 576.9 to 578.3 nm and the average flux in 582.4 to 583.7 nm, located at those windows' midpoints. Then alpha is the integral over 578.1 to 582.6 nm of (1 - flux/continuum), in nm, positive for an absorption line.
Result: 0.06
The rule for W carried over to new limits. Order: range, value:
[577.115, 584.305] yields 29.1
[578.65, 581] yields 29.8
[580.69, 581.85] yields 28.5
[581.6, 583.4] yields 27.7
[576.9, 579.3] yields 30.3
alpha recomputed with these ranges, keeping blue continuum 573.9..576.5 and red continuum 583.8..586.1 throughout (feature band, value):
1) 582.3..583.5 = -0.08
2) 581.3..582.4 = 0.02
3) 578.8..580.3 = -0.10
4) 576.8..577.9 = -0.03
